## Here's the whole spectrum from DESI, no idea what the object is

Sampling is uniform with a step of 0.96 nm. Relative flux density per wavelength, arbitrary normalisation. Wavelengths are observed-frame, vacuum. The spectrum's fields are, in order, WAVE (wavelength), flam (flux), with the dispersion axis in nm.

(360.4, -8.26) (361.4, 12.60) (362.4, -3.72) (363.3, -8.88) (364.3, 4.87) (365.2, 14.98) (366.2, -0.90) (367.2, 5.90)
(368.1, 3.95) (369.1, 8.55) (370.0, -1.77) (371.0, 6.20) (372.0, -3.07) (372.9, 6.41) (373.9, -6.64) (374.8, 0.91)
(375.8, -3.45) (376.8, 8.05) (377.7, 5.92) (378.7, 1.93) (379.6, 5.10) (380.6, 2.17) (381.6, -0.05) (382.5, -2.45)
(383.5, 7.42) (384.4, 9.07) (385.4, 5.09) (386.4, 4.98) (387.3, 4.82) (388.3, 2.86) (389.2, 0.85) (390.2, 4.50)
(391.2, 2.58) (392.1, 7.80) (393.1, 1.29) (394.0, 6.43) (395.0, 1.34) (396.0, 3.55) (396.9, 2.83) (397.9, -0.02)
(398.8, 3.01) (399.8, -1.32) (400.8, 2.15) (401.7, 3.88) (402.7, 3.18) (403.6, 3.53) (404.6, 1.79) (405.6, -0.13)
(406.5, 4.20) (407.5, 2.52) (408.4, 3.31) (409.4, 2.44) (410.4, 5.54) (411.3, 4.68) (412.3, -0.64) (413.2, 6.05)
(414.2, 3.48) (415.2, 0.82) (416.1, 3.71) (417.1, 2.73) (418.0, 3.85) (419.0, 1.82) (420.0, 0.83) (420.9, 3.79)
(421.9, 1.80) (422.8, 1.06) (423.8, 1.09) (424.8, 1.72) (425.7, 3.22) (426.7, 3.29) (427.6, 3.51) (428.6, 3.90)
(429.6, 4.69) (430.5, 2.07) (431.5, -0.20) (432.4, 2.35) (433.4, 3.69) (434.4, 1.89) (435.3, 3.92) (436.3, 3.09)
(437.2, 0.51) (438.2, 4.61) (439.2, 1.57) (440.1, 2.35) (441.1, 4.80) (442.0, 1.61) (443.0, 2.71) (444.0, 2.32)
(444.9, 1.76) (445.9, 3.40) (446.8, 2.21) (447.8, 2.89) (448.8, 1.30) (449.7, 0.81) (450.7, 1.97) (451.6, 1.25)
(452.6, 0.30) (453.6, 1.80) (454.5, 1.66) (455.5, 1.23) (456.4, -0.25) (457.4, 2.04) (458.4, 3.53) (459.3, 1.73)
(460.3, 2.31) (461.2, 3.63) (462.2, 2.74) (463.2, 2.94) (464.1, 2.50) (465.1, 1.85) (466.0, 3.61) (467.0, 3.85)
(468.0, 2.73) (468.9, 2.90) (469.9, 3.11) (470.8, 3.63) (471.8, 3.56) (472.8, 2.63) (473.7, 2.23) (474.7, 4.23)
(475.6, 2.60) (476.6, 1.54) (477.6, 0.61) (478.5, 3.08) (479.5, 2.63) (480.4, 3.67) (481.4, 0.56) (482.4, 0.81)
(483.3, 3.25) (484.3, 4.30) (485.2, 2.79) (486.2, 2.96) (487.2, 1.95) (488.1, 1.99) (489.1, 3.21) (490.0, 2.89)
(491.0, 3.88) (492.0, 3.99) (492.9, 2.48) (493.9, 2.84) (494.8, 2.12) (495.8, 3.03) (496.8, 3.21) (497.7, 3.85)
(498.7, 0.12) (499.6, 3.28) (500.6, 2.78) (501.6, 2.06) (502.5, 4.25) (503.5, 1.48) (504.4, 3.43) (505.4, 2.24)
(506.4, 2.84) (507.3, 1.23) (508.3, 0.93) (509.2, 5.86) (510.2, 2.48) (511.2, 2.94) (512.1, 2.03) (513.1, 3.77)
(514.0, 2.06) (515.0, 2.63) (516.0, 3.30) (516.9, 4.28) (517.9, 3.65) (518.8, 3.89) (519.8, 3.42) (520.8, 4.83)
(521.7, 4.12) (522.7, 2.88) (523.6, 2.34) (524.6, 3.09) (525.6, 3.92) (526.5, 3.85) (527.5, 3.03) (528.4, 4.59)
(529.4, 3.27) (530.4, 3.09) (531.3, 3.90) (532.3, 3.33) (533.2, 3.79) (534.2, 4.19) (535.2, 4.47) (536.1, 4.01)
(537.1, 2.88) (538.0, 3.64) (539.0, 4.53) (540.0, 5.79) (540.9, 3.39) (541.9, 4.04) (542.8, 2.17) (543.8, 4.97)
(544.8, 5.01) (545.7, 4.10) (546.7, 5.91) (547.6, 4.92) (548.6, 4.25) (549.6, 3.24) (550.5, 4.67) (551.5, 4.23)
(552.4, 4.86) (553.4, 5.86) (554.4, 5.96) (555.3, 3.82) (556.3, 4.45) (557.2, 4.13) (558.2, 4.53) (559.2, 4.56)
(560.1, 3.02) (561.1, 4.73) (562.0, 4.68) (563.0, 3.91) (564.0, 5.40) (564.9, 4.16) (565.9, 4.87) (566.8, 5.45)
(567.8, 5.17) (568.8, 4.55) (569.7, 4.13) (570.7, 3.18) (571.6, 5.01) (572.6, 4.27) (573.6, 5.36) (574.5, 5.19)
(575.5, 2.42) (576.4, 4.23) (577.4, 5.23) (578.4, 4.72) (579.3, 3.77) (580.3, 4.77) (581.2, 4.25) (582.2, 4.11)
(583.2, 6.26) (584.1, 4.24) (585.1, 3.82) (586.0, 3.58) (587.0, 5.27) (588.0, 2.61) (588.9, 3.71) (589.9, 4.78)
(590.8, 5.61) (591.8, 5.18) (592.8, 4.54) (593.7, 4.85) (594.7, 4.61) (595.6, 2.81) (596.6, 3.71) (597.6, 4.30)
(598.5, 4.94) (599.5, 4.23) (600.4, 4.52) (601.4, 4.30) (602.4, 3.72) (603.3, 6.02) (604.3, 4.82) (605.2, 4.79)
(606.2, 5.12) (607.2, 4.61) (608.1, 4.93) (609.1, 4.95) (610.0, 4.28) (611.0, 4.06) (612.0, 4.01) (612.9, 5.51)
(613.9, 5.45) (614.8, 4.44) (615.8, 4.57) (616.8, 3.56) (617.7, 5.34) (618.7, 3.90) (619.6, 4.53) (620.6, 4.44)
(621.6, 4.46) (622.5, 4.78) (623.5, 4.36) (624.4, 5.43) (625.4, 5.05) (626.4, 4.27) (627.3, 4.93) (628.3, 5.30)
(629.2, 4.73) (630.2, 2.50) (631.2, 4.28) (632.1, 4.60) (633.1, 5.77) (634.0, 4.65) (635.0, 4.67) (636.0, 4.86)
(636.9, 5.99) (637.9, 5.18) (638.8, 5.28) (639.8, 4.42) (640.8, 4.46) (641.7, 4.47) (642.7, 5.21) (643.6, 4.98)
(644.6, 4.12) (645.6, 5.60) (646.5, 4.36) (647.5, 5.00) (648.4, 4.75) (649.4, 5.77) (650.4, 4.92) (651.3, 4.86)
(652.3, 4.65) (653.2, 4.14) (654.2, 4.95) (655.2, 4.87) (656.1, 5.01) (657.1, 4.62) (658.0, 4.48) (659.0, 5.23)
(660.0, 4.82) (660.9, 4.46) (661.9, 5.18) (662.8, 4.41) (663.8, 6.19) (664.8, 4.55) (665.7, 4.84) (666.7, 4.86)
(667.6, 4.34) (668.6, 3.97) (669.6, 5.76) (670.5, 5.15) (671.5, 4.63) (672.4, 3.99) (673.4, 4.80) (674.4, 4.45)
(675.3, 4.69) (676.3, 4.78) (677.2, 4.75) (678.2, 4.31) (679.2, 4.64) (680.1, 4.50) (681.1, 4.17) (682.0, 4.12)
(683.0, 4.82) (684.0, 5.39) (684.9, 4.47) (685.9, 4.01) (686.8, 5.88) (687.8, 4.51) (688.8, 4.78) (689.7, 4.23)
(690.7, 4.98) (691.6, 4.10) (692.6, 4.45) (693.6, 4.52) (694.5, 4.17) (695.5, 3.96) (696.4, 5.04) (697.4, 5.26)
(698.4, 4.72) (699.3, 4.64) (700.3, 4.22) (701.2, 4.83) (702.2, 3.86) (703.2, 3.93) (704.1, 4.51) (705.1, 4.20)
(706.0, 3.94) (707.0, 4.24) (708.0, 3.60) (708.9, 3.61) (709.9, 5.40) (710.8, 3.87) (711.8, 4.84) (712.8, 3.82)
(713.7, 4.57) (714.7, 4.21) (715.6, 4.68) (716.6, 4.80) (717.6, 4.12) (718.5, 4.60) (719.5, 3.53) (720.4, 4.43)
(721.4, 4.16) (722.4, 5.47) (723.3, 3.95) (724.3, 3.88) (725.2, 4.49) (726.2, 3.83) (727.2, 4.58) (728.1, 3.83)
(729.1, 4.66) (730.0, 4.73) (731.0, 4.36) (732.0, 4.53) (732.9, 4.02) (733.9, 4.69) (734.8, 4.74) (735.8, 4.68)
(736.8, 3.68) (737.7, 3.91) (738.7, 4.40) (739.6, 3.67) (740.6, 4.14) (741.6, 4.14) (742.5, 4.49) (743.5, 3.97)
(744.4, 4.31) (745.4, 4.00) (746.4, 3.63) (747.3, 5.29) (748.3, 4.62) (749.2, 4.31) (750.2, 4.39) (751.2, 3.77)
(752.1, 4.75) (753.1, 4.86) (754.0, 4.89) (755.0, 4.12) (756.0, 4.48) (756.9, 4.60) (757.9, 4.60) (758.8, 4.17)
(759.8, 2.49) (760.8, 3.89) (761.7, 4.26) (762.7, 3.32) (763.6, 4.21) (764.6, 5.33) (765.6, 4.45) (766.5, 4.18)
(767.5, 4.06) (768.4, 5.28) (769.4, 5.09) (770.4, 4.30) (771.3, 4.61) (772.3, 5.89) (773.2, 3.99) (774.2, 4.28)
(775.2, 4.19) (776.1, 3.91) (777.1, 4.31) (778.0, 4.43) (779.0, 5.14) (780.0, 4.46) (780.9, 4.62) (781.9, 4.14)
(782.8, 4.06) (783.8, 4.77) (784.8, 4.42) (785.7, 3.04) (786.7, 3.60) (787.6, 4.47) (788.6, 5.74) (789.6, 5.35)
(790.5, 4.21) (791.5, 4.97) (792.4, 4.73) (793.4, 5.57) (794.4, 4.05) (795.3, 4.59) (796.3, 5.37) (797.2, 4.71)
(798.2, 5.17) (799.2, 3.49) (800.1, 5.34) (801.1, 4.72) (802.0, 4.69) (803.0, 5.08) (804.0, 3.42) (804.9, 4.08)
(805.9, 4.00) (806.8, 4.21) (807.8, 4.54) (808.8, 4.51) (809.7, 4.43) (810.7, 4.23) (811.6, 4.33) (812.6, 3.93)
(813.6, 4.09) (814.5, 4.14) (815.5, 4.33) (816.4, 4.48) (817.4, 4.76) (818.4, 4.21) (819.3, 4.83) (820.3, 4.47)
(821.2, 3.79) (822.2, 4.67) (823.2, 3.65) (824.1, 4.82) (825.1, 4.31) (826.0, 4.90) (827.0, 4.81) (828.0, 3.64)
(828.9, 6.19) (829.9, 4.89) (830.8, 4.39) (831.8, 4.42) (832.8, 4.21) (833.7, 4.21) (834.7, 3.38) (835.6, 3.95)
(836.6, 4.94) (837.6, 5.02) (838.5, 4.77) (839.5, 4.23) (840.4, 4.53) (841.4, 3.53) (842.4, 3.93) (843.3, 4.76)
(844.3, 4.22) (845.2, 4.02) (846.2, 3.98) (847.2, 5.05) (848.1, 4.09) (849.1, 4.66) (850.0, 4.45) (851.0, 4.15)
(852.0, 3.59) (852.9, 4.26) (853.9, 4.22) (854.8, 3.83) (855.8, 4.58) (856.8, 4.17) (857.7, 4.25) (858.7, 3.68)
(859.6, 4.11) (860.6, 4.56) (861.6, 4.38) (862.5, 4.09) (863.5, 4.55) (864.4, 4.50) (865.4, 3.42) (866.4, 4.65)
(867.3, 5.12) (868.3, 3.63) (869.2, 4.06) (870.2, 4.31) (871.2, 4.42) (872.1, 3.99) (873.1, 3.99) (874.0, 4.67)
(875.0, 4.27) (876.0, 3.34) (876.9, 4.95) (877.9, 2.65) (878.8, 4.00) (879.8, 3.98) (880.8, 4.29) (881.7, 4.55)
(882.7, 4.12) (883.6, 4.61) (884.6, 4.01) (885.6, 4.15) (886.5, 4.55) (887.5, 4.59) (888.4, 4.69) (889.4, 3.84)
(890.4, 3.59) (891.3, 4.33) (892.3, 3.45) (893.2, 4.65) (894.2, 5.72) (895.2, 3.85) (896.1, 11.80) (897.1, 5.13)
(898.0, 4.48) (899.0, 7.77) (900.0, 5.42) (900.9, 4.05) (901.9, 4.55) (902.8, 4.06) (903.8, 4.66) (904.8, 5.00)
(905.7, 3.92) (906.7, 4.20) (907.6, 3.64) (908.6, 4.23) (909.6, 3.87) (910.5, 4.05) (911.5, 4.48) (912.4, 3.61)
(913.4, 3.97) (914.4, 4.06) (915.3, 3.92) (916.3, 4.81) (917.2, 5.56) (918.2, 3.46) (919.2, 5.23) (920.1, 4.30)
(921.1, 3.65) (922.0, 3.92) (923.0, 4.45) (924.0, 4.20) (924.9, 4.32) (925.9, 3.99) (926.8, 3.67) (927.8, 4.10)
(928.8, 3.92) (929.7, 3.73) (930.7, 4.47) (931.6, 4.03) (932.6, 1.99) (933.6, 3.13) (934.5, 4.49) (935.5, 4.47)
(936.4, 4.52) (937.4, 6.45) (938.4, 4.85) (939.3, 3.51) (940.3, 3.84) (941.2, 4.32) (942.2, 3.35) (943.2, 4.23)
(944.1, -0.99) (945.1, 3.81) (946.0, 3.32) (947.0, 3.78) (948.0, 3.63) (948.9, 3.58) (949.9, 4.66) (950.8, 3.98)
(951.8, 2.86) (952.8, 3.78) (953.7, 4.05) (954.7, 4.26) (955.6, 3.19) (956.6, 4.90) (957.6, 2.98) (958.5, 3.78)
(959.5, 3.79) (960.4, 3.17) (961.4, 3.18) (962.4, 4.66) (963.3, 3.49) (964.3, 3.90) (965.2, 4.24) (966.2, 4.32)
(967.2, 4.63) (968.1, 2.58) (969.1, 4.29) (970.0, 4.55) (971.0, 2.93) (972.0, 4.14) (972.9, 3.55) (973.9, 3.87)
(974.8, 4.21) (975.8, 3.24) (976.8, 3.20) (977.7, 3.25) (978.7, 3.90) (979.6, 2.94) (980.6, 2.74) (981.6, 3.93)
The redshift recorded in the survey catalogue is 0.37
